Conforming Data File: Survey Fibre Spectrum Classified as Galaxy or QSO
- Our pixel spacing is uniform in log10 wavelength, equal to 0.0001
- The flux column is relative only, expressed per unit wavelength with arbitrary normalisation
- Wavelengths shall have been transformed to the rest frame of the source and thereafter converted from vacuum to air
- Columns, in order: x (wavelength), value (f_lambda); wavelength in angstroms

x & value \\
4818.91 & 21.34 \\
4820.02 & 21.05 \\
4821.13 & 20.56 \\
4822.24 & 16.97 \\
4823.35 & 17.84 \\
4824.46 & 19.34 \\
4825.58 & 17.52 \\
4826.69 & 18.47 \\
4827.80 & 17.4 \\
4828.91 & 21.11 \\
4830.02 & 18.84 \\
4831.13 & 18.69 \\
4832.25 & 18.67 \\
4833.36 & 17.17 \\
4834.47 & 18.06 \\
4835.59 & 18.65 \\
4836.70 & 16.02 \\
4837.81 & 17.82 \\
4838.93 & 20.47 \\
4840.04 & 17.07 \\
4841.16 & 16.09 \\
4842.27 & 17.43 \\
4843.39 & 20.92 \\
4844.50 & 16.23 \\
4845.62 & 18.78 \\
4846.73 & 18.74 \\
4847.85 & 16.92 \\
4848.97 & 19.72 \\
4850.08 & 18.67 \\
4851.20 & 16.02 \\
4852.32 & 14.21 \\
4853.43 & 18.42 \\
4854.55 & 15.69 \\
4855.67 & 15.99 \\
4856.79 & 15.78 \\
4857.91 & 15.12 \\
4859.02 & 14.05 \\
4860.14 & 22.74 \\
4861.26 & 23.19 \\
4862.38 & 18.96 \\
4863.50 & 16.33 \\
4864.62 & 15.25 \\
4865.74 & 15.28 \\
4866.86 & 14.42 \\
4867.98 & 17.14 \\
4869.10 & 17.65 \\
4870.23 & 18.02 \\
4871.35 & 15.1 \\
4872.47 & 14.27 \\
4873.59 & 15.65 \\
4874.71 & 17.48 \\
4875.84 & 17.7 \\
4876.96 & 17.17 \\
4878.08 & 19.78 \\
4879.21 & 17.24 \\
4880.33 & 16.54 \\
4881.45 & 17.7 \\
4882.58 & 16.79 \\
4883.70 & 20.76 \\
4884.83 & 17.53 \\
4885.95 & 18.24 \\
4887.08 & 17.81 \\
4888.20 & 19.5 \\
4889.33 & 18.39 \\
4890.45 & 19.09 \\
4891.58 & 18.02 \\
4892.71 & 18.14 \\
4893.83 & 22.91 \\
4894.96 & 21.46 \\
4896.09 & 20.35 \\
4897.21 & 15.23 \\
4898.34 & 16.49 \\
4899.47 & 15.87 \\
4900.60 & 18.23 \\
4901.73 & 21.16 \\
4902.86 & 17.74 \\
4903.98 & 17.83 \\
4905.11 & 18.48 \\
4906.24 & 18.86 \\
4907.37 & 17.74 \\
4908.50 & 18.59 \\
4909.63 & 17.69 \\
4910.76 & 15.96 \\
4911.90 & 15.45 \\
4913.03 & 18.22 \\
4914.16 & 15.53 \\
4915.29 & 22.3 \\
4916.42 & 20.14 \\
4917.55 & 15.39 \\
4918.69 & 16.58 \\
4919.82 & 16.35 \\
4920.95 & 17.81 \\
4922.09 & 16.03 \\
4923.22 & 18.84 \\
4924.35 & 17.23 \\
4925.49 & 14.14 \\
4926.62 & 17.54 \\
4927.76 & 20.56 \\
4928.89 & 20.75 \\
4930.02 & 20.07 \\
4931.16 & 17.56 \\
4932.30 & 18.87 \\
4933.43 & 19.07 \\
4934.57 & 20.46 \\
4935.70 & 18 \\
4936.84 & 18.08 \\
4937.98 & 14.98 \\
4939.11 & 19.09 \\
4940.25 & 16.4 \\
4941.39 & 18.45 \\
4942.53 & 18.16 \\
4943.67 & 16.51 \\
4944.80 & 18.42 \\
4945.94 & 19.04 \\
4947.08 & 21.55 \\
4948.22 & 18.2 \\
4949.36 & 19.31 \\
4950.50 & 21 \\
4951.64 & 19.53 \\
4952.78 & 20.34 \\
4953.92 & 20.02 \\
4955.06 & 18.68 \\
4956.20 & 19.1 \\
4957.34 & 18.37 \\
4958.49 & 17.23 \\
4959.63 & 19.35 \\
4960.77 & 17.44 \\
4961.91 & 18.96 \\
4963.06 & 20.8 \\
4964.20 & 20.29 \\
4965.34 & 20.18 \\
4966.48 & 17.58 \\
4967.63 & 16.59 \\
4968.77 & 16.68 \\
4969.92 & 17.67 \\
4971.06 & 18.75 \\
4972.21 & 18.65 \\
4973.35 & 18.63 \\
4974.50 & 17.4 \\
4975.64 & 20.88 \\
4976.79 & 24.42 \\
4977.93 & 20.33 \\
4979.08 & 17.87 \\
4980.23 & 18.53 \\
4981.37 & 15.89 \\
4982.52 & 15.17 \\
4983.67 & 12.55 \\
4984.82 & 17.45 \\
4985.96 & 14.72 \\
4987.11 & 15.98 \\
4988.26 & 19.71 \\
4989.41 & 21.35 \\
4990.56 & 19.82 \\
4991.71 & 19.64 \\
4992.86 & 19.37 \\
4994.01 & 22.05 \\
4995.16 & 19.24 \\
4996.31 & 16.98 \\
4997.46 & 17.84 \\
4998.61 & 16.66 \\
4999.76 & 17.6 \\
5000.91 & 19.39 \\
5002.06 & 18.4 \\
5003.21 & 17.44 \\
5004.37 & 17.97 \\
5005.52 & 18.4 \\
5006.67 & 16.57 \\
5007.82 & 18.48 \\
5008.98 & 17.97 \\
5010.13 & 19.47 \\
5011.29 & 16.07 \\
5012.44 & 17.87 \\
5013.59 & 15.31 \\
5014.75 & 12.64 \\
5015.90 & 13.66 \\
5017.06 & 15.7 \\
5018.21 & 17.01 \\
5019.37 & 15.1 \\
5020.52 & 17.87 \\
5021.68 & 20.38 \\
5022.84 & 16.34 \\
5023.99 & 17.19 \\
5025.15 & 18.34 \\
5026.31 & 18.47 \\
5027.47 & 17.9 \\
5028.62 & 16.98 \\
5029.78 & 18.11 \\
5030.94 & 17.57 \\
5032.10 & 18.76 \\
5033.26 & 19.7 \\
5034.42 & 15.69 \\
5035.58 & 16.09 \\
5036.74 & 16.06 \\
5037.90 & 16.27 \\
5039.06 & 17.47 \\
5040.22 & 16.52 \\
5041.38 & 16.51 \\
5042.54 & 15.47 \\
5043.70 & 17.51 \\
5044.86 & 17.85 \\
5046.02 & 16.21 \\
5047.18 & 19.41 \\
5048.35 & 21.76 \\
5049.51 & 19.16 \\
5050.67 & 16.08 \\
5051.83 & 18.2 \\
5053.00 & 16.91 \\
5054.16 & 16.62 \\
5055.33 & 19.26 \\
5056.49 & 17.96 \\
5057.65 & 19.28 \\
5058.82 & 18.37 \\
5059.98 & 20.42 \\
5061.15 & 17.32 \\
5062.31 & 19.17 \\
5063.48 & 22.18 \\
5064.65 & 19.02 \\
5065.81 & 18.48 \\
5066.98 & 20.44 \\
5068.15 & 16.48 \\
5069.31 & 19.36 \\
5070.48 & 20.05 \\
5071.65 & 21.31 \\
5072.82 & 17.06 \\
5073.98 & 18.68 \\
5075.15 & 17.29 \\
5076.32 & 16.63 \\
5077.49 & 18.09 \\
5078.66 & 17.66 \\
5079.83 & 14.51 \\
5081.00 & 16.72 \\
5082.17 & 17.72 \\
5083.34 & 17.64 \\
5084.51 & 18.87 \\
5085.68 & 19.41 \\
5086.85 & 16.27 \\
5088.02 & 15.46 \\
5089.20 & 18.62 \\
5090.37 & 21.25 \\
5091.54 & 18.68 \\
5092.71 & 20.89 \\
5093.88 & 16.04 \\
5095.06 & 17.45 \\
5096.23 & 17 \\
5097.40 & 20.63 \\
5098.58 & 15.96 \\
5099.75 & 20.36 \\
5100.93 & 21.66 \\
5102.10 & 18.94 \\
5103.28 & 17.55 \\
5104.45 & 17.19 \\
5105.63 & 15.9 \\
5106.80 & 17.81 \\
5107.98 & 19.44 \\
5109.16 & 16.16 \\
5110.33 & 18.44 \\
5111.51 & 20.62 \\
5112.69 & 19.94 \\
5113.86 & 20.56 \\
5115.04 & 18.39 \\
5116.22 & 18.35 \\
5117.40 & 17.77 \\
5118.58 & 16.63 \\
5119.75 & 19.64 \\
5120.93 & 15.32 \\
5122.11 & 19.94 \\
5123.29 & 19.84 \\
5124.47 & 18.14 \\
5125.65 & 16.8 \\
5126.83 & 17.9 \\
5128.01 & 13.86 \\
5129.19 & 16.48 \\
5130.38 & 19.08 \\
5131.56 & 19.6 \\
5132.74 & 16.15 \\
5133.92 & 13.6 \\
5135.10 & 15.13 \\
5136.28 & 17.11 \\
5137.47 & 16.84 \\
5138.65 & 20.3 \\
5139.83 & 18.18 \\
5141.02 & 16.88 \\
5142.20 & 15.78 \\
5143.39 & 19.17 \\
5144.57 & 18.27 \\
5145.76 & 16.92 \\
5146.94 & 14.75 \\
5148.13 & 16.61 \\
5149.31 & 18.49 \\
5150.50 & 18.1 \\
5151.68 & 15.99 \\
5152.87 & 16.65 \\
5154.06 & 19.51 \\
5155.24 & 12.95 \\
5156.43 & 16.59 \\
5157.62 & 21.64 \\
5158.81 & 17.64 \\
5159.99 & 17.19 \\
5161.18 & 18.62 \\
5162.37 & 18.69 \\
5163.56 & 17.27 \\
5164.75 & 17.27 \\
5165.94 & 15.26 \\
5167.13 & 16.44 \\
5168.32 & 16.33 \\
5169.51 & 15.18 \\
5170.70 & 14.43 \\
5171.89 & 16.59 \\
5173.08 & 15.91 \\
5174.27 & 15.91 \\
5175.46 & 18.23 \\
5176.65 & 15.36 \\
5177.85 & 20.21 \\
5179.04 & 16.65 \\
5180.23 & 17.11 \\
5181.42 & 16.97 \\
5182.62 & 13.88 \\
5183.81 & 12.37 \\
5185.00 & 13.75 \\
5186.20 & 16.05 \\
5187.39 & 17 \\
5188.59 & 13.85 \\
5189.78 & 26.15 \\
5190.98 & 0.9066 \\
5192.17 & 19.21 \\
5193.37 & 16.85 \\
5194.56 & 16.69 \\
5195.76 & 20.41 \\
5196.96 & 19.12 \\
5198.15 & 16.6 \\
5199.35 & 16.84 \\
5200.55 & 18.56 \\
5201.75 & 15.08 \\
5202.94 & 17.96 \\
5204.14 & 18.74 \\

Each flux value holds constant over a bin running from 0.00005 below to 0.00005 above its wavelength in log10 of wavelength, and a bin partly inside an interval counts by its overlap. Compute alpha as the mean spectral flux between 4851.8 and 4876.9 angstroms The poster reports 16.8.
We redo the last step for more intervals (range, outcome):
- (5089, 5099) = 18.5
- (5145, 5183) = 16.9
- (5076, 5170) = 17.7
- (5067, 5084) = 17.9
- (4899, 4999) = 18.3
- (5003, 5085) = 17.7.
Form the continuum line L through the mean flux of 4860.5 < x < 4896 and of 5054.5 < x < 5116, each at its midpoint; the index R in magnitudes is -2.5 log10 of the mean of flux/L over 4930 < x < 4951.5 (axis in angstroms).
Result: -0.03 mag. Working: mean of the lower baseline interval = 17.9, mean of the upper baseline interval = 18.5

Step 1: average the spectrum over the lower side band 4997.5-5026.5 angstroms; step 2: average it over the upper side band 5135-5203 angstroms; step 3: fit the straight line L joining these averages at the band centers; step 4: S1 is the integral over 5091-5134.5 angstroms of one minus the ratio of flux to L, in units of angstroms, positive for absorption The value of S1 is -2.89 angstroms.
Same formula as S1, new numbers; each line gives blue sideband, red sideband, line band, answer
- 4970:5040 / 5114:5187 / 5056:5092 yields -2.1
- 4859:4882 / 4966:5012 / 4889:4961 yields -2.7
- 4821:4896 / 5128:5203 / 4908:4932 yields -0.2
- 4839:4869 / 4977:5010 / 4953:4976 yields -1.0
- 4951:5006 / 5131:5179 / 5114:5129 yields -0.4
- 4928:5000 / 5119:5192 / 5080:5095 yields -0.5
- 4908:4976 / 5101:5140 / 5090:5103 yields -0.7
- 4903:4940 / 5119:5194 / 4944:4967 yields -1.9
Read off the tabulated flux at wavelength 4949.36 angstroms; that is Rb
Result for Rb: 19.31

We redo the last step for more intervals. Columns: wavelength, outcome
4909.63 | 17.69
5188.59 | 13.85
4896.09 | 20.35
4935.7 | 18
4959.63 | 19.35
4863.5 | 16.33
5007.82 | 18.48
